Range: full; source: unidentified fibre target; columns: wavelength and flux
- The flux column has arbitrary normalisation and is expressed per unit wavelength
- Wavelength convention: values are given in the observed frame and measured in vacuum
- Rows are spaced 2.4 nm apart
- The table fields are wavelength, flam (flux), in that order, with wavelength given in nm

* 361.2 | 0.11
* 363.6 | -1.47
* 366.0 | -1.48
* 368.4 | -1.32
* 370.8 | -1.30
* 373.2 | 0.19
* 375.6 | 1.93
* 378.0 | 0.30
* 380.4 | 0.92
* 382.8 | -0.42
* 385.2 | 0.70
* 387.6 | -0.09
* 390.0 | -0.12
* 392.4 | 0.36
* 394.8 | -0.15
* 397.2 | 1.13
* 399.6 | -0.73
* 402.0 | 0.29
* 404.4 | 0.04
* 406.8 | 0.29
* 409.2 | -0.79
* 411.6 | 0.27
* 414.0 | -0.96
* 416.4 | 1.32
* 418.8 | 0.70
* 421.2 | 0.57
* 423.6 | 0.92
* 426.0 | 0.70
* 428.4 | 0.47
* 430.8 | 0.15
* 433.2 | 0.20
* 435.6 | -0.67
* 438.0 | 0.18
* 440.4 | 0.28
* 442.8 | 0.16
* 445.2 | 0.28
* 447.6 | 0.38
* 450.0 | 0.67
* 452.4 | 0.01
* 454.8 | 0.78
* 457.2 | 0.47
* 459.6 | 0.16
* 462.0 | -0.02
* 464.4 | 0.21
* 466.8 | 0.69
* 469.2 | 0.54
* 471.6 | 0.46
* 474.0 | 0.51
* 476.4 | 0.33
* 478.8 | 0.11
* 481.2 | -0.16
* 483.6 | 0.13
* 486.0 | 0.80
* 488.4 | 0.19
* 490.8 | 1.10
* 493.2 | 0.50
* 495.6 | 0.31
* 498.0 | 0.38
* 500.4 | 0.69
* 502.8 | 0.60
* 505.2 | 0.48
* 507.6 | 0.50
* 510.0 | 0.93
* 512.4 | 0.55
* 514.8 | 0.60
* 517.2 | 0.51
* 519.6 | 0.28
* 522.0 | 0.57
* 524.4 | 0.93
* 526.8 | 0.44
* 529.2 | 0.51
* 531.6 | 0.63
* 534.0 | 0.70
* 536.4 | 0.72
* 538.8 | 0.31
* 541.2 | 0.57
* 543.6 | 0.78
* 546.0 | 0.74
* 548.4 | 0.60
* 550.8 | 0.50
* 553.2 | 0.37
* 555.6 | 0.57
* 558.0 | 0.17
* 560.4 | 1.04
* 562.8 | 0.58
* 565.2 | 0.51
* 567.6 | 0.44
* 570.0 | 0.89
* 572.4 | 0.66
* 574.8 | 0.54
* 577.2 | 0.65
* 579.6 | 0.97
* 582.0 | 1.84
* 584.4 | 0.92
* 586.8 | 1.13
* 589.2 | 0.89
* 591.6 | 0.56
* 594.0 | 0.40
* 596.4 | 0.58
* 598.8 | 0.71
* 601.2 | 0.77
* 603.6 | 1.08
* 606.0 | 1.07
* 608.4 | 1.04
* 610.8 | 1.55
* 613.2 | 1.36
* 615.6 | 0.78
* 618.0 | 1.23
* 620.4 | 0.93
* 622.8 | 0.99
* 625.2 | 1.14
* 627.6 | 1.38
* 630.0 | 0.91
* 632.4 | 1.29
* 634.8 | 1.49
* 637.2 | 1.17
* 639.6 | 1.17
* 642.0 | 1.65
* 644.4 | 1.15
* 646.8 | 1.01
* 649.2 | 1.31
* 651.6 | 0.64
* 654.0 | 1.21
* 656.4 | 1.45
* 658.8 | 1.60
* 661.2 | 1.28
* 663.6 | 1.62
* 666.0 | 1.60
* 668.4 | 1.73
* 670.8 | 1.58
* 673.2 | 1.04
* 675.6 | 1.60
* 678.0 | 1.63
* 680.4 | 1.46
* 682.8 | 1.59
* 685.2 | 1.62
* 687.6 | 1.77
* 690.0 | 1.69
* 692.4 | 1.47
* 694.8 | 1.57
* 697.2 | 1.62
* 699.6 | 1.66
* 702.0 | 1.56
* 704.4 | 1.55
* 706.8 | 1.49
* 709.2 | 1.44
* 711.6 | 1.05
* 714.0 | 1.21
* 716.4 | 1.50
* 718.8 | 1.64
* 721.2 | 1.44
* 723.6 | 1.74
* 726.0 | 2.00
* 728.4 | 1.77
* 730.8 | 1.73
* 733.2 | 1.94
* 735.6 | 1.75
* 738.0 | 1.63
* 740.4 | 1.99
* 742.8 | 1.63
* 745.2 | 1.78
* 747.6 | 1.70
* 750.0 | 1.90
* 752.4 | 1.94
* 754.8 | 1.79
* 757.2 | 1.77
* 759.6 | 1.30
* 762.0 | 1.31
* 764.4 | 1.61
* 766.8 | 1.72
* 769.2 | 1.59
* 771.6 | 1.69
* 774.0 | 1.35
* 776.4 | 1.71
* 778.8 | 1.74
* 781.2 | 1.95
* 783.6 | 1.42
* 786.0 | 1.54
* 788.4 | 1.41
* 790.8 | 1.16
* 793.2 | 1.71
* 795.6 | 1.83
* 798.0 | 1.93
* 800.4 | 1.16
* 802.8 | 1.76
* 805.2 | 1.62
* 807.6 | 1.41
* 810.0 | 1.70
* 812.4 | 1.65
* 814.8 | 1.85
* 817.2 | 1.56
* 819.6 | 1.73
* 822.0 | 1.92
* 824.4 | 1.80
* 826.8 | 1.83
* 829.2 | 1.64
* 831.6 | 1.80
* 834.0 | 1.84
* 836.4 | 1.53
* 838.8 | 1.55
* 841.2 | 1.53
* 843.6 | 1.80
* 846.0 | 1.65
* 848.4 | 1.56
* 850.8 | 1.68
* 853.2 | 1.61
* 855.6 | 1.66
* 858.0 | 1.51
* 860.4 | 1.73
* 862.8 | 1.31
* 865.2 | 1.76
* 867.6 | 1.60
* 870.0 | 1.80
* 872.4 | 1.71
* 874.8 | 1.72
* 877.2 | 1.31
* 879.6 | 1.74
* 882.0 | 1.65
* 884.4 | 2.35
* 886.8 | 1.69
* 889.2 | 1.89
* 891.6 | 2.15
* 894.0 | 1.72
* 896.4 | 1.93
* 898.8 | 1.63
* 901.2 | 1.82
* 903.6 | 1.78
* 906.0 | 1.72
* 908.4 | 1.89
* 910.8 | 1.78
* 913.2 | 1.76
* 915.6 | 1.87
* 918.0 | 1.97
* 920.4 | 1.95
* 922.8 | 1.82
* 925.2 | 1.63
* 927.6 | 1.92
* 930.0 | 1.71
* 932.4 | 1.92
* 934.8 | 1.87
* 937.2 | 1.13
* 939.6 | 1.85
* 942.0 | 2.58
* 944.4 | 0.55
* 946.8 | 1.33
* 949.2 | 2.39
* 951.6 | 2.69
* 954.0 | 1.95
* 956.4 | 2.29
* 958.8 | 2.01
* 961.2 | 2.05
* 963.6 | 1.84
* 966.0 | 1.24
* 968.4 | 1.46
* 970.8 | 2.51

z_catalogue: 0.64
